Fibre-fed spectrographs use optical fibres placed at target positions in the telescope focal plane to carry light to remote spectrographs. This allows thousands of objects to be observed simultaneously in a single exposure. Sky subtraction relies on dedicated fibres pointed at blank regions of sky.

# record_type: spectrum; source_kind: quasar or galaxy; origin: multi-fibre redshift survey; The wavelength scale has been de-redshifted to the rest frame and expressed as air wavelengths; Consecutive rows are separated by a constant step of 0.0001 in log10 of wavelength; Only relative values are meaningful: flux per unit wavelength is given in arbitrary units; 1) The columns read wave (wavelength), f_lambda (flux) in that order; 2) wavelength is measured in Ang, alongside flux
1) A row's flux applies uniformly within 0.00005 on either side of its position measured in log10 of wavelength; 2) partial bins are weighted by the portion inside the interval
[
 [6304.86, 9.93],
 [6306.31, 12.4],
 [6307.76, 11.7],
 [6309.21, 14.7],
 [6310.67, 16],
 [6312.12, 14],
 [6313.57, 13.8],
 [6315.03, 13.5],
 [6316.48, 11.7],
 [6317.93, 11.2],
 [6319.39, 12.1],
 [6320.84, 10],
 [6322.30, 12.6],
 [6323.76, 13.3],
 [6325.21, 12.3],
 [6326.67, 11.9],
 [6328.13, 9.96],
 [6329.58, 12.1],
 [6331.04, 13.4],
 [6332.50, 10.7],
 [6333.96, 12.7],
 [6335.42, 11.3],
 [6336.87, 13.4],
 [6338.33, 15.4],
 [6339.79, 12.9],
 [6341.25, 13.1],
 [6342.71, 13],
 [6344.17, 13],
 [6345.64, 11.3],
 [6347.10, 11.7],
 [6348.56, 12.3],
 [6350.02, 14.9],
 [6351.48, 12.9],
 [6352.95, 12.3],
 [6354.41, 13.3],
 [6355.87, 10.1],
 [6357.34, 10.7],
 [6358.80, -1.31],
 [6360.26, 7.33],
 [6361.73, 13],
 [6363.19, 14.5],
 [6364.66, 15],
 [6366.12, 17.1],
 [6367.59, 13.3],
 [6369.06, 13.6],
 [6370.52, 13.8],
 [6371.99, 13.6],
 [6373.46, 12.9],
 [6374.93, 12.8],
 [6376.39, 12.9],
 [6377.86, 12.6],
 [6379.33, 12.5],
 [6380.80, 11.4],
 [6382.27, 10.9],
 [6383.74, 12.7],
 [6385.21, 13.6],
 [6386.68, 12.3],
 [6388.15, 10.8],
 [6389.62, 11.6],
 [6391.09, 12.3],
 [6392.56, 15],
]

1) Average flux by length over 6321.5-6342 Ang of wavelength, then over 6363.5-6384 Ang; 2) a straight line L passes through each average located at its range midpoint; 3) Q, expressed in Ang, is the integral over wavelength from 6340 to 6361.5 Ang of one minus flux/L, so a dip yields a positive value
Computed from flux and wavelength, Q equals 2.8 Ang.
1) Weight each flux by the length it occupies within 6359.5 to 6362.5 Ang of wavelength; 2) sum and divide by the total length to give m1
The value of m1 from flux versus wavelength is 10.1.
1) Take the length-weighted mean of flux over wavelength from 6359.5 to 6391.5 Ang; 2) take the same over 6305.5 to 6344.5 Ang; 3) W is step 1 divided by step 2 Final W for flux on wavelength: 1.01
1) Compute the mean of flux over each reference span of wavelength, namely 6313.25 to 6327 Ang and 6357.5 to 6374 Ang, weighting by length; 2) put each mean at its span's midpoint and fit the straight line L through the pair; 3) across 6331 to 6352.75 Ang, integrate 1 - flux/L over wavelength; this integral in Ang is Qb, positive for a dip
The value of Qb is -1.2 Ang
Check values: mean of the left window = 12.2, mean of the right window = 12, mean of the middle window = 12.8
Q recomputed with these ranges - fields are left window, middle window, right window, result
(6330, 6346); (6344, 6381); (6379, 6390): 0.36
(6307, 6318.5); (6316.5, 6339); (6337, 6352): 1.84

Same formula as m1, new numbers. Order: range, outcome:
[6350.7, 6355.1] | 12.8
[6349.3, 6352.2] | 13.9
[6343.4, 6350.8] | 12.6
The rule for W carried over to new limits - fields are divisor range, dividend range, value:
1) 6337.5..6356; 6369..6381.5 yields 1.00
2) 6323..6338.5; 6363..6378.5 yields 1.12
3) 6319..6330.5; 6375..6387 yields 1.05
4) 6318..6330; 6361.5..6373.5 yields 1.21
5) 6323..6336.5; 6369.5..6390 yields 1.04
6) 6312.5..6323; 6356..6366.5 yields 0.87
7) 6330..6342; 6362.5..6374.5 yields 1.10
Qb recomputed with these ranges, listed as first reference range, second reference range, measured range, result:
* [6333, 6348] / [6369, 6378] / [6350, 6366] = 2.2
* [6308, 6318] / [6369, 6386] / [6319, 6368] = 4.1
